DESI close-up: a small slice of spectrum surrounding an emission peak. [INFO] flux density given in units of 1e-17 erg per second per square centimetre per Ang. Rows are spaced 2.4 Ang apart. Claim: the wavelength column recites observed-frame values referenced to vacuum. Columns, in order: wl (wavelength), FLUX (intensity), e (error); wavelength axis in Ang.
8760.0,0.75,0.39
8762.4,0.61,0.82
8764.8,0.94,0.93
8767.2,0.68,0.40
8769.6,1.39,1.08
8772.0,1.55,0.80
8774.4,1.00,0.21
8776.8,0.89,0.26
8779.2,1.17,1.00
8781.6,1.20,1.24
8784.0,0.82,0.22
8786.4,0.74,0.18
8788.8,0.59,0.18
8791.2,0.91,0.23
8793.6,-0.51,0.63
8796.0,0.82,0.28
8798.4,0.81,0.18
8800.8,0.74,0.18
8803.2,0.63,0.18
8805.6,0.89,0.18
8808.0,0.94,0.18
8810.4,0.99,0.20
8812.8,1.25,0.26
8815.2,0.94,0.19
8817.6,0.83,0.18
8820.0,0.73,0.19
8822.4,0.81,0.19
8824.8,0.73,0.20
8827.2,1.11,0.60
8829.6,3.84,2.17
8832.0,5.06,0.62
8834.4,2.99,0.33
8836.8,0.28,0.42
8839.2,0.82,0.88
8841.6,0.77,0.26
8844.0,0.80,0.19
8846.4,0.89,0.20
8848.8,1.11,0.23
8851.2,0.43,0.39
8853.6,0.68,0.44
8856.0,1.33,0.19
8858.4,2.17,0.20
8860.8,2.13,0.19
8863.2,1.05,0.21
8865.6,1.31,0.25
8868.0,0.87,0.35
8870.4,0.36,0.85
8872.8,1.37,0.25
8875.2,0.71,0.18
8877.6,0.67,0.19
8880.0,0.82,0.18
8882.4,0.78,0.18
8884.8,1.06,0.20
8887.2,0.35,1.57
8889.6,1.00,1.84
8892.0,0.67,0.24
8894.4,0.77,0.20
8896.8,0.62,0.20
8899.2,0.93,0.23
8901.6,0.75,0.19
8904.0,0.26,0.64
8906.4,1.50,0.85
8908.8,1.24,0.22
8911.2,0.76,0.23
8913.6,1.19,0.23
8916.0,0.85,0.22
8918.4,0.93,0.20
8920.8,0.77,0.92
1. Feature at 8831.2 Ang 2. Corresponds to H-alpha 6563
